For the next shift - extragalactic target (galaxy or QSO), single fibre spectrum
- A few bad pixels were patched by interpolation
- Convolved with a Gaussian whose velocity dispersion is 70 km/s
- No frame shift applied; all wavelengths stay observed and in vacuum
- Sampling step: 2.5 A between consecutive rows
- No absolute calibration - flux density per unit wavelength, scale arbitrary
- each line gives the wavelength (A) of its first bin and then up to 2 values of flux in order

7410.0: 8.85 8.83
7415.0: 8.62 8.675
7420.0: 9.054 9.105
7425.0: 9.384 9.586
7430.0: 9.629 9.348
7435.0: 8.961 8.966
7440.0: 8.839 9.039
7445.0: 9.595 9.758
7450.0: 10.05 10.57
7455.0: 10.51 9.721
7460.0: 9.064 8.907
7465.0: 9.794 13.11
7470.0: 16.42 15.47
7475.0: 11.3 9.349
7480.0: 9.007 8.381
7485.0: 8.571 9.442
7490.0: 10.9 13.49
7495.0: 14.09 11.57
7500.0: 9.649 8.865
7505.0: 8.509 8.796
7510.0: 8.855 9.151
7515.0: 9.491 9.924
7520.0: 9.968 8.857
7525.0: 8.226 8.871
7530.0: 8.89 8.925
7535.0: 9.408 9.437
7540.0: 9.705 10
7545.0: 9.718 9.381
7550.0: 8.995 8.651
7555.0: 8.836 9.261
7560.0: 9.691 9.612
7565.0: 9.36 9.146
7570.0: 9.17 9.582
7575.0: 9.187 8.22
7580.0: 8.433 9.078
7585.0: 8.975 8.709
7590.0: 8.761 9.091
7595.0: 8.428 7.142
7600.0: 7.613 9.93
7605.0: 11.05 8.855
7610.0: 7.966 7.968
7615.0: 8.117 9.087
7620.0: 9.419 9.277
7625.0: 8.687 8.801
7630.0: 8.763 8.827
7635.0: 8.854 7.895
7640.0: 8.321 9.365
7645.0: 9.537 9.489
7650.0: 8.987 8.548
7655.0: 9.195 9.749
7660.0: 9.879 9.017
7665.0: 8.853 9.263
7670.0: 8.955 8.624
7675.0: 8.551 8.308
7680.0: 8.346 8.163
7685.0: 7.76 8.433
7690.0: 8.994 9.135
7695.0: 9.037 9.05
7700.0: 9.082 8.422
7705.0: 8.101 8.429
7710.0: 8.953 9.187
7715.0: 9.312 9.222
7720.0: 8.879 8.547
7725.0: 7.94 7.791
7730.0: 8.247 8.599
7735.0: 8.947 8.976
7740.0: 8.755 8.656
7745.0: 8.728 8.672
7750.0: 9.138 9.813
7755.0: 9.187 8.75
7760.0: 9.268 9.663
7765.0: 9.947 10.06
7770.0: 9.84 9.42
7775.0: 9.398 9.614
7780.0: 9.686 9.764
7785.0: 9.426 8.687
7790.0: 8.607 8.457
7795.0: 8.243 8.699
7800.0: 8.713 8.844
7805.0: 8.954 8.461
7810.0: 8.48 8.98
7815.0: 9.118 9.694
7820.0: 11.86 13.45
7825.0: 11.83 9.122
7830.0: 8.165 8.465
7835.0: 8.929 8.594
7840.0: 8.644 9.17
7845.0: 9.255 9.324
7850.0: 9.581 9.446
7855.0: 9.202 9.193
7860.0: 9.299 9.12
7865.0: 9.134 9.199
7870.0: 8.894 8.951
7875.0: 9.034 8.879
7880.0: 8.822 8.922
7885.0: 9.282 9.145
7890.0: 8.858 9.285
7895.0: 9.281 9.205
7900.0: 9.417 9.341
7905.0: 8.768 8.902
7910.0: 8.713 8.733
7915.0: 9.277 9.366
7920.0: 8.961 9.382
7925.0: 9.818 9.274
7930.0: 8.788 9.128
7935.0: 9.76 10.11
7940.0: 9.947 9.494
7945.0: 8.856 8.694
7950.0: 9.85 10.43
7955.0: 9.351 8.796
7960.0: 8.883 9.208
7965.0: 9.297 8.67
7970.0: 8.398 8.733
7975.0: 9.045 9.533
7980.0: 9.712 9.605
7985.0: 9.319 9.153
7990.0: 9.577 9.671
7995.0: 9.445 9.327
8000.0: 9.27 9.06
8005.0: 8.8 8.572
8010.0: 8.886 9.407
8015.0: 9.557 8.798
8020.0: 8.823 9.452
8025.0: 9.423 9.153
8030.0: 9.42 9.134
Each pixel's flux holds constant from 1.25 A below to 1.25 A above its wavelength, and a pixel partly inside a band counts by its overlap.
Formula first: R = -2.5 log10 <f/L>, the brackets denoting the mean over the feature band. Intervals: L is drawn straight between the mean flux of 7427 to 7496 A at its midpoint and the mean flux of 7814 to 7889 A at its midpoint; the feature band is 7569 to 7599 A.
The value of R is 0.16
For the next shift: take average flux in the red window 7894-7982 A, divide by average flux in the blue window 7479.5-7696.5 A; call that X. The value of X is 1.01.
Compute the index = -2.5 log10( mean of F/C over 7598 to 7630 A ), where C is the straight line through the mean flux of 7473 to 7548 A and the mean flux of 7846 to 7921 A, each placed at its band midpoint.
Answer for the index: 0.09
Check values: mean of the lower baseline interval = 9.75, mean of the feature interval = 8.85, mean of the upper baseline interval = 9.12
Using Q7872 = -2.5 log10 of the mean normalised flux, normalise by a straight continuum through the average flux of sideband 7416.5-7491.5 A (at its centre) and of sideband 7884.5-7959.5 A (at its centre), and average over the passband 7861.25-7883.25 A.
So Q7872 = 0.04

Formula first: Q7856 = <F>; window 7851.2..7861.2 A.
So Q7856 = 9.29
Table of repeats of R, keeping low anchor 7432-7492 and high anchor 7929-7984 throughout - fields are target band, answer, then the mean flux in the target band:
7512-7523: 0.067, 9.54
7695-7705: 0.119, 8.78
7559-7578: 0.087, 9.28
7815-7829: -0.148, 11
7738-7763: 0.076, 9.04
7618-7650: 0.113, 8.94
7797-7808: 0.099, 8.76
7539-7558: 0.087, 9.32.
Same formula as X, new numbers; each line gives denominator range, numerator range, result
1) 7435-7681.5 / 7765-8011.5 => 0.98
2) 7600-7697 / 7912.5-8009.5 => 1.04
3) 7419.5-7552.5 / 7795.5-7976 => 0.93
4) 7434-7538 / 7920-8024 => 0.92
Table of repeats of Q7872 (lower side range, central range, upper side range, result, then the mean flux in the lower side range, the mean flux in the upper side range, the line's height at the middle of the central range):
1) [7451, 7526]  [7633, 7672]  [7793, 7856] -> 0.09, 10.3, 9.32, 9.84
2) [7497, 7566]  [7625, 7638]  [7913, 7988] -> 0.07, 9.28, 9.29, 9.28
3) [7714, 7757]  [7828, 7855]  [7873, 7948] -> 0.01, 8.79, 9.18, 9.03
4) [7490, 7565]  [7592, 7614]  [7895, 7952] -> 0.11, 9.63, 9.28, 9.56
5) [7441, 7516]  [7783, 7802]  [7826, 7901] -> 0.07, 10.4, 9.07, 9.31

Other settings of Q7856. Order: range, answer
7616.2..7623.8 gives 9.25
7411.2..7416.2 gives 8.73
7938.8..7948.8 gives 9.25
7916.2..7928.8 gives 9.36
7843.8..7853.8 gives 9.4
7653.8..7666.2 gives 9.34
